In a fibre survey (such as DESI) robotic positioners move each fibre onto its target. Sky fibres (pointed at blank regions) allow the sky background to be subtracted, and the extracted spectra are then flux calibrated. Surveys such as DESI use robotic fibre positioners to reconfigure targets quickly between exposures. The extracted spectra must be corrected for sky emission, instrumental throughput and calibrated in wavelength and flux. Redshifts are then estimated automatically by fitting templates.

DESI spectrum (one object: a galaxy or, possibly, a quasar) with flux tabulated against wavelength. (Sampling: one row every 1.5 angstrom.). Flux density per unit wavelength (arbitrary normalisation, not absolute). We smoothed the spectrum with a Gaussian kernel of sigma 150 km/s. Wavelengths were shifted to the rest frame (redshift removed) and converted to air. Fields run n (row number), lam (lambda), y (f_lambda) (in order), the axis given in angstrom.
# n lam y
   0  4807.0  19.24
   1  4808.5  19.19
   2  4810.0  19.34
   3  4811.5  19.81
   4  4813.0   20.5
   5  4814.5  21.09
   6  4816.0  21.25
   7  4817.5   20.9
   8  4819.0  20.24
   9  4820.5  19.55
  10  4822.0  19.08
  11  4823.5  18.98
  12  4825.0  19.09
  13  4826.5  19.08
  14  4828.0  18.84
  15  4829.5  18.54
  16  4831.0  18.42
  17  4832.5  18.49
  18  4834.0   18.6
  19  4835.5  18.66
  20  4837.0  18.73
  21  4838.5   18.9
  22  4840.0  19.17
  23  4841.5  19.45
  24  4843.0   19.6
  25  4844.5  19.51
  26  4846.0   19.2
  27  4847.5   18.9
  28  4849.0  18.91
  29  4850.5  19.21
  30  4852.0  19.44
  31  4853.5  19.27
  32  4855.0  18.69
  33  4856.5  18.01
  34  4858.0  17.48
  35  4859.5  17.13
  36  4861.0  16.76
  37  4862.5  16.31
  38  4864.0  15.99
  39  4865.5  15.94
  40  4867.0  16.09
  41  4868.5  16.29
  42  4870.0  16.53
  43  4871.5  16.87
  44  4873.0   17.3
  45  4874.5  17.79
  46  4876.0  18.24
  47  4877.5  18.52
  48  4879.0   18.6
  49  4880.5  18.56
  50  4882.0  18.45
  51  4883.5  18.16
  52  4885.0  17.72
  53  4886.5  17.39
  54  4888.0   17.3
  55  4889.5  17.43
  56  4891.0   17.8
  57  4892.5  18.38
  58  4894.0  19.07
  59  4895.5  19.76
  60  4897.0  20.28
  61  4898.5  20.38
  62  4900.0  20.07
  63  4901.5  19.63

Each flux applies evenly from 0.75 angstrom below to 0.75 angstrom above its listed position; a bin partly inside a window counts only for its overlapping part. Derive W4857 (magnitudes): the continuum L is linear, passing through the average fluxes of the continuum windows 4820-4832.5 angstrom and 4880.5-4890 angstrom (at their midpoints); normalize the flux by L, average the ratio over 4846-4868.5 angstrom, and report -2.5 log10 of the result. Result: 0.04 mag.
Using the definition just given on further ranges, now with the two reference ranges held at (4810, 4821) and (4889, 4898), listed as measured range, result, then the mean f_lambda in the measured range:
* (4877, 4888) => 0.06 mag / 18.1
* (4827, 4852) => 0.05 mag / 19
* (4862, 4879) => 0.14 mag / 17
